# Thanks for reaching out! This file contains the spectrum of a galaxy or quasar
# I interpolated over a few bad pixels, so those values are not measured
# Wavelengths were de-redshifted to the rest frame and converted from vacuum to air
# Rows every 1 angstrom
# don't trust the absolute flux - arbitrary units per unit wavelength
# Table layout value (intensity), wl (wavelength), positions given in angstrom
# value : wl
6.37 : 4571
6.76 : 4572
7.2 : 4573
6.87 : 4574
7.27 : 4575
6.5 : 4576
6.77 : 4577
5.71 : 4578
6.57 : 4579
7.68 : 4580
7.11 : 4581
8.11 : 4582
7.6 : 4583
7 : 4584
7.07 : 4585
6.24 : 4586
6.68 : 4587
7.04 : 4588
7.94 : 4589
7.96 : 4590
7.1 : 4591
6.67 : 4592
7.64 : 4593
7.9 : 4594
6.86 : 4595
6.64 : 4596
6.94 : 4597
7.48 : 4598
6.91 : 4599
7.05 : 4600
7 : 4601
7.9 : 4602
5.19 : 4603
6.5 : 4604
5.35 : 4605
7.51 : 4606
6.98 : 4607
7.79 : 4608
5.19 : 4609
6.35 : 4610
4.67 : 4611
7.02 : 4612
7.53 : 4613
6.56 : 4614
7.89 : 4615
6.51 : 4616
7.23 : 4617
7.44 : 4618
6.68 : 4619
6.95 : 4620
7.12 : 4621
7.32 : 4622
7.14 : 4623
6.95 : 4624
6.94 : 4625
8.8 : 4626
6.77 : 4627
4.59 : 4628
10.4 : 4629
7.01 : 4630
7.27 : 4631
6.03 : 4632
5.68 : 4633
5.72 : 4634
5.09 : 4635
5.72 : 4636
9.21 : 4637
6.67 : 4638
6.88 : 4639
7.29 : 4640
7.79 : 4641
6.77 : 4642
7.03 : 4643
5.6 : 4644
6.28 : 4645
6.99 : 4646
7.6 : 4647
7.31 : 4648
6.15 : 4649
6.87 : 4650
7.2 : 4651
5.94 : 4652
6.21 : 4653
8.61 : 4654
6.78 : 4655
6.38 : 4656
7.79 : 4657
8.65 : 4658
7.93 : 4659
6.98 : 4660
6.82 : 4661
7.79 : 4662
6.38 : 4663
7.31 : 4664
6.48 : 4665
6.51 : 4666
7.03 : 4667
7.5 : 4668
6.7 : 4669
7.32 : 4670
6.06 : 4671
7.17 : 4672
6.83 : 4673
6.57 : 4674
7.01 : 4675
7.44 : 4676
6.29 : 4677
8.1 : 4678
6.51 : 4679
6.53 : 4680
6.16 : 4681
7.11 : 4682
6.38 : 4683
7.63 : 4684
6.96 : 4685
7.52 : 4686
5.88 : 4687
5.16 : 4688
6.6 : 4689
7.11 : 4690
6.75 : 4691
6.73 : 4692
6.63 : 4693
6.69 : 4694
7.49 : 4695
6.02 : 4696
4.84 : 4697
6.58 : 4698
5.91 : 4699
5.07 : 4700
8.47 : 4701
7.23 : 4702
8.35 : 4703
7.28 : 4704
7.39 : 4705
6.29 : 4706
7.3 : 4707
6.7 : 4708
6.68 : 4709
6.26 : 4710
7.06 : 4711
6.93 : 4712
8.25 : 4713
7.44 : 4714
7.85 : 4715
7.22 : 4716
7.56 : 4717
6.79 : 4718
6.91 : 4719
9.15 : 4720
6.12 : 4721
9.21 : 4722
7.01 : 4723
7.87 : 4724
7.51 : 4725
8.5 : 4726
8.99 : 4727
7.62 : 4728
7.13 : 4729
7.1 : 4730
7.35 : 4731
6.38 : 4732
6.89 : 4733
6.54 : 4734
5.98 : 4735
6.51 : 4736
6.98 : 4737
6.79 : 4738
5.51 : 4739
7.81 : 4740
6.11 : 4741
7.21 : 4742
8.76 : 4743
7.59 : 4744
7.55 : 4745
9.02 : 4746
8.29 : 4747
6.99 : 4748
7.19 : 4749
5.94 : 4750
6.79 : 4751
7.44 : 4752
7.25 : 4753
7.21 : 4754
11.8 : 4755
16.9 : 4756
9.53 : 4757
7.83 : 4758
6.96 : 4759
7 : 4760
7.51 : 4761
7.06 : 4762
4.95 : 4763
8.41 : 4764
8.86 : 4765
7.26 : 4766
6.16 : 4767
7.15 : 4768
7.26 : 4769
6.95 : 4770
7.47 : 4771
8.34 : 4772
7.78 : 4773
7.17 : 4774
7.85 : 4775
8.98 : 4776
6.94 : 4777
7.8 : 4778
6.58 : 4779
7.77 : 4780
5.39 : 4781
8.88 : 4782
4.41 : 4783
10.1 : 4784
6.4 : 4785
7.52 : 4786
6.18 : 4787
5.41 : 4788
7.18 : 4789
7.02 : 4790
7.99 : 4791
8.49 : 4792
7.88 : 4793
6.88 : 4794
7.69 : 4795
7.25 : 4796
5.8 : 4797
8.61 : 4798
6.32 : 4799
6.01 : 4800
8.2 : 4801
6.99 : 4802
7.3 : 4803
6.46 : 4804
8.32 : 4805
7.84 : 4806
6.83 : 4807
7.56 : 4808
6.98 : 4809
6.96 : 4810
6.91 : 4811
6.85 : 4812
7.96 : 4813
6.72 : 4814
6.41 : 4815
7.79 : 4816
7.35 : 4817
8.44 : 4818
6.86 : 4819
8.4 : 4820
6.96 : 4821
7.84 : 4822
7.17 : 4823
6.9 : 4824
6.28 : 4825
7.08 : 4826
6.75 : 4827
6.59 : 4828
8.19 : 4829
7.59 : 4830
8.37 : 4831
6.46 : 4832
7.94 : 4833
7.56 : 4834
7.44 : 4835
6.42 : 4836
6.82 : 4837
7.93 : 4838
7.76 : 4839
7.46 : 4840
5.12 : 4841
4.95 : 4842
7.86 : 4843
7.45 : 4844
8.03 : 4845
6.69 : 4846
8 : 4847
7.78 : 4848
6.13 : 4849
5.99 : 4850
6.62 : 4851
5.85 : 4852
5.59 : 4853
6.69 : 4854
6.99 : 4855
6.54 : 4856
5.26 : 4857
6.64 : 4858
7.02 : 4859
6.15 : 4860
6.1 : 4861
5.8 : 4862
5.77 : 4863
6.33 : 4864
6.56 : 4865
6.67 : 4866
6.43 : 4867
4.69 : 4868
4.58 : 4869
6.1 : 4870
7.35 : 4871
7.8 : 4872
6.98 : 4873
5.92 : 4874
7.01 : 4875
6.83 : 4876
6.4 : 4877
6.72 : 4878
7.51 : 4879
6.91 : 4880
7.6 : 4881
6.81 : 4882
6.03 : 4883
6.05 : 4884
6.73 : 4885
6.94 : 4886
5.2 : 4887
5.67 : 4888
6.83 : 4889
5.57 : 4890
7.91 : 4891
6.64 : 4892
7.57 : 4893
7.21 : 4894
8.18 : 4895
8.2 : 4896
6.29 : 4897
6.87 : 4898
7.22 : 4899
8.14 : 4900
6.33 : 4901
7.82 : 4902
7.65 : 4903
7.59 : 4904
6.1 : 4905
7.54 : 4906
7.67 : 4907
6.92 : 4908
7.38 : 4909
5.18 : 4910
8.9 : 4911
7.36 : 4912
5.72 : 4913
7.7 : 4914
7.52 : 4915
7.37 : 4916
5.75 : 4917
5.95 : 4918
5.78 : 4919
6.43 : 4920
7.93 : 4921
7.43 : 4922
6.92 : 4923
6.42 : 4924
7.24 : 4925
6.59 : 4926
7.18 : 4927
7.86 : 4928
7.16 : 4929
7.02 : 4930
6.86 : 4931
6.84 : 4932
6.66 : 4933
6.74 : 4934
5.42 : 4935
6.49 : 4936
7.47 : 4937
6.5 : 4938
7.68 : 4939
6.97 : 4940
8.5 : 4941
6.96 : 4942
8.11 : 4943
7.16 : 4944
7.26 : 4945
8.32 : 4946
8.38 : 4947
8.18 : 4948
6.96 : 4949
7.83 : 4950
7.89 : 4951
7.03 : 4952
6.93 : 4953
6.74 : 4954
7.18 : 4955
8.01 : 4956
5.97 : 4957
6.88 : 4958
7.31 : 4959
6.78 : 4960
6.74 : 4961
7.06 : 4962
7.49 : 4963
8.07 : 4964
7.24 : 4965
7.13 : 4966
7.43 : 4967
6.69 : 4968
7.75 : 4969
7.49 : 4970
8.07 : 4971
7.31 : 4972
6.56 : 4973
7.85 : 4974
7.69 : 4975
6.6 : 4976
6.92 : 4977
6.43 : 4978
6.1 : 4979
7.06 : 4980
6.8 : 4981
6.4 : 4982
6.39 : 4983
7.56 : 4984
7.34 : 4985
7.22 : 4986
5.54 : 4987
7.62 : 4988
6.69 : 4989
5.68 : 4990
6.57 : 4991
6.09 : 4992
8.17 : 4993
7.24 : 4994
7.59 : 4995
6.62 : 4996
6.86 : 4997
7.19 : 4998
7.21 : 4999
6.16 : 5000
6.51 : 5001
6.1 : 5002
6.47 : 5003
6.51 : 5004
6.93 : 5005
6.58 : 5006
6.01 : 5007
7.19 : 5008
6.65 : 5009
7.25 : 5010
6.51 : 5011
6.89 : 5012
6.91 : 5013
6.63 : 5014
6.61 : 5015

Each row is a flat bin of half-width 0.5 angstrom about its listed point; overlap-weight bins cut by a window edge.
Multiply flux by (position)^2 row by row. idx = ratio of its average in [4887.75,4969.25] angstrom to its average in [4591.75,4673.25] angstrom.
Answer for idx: 1.17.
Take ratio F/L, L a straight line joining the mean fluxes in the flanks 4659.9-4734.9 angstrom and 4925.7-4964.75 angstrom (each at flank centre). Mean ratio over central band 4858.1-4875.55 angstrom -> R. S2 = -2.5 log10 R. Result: 0.13 mag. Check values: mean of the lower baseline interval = 7.01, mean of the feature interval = 6.32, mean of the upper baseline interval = 7.21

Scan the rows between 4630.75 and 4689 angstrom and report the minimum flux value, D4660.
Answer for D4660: 5.09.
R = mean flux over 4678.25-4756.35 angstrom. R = 7.23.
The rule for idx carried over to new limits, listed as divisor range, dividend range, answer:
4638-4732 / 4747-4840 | 1.11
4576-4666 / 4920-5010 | 1.17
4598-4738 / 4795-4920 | 1.08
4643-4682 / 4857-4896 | 1.03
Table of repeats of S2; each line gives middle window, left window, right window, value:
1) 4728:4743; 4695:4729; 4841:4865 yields 0.04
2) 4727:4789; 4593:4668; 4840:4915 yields -0.10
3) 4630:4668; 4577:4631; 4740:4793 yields 0.04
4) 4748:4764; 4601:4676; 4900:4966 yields -0.16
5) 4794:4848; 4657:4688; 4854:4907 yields -0.07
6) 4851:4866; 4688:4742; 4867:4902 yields 0.09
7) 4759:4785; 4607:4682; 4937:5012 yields -0.05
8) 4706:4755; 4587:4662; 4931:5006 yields -0.05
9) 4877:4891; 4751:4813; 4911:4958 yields 0.11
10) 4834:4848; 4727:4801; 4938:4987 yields 0.04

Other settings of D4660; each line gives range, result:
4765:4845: 4.41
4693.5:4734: 4.84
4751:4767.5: 4.95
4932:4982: 5.42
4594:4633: 4.59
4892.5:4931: 5.18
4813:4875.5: 4.58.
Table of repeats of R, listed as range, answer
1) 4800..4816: 7.2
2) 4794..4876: 6.91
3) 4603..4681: 6.89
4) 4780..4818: 7.18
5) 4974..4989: 6.86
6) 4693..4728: 7.2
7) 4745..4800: 7.57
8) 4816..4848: 7.26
